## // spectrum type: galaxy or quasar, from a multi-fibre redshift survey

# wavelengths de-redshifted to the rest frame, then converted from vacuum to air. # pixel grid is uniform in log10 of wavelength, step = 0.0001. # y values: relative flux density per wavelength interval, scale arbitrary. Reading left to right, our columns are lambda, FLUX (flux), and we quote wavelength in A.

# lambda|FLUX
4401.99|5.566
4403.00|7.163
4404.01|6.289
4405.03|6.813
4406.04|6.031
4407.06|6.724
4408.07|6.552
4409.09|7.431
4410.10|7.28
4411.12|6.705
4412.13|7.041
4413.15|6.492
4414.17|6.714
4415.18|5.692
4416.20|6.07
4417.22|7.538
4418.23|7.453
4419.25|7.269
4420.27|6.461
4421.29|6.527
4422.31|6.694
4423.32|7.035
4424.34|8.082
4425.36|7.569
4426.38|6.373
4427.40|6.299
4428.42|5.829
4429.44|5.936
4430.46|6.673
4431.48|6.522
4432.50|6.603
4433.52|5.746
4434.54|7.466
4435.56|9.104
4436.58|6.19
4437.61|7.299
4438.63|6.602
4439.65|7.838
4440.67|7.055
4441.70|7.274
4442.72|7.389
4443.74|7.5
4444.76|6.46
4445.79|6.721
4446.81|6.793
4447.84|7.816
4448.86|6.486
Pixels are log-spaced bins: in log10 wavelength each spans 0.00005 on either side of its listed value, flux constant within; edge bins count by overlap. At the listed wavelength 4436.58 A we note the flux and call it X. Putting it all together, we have 6.19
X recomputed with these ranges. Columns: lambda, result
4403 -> 7.163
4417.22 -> 7.538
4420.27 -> 6.461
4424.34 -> 8.082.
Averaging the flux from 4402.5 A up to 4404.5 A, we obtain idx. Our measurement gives 6.74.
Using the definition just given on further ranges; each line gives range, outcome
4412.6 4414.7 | 6.6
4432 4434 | 6.18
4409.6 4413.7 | 6.87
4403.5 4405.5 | 6.54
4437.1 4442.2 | 7.21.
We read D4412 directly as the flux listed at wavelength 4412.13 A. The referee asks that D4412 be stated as 7.041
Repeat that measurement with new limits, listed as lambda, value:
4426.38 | 6.373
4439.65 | 7.838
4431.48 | 6.522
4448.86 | 6.486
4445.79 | 6.721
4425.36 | 7.569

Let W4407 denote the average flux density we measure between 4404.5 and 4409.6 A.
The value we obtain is 6.71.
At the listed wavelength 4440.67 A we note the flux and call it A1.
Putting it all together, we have 7.055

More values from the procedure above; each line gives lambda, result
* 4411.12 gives 6.705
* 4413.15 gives 6.492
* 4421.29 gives 6.527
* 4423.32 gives 7.035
